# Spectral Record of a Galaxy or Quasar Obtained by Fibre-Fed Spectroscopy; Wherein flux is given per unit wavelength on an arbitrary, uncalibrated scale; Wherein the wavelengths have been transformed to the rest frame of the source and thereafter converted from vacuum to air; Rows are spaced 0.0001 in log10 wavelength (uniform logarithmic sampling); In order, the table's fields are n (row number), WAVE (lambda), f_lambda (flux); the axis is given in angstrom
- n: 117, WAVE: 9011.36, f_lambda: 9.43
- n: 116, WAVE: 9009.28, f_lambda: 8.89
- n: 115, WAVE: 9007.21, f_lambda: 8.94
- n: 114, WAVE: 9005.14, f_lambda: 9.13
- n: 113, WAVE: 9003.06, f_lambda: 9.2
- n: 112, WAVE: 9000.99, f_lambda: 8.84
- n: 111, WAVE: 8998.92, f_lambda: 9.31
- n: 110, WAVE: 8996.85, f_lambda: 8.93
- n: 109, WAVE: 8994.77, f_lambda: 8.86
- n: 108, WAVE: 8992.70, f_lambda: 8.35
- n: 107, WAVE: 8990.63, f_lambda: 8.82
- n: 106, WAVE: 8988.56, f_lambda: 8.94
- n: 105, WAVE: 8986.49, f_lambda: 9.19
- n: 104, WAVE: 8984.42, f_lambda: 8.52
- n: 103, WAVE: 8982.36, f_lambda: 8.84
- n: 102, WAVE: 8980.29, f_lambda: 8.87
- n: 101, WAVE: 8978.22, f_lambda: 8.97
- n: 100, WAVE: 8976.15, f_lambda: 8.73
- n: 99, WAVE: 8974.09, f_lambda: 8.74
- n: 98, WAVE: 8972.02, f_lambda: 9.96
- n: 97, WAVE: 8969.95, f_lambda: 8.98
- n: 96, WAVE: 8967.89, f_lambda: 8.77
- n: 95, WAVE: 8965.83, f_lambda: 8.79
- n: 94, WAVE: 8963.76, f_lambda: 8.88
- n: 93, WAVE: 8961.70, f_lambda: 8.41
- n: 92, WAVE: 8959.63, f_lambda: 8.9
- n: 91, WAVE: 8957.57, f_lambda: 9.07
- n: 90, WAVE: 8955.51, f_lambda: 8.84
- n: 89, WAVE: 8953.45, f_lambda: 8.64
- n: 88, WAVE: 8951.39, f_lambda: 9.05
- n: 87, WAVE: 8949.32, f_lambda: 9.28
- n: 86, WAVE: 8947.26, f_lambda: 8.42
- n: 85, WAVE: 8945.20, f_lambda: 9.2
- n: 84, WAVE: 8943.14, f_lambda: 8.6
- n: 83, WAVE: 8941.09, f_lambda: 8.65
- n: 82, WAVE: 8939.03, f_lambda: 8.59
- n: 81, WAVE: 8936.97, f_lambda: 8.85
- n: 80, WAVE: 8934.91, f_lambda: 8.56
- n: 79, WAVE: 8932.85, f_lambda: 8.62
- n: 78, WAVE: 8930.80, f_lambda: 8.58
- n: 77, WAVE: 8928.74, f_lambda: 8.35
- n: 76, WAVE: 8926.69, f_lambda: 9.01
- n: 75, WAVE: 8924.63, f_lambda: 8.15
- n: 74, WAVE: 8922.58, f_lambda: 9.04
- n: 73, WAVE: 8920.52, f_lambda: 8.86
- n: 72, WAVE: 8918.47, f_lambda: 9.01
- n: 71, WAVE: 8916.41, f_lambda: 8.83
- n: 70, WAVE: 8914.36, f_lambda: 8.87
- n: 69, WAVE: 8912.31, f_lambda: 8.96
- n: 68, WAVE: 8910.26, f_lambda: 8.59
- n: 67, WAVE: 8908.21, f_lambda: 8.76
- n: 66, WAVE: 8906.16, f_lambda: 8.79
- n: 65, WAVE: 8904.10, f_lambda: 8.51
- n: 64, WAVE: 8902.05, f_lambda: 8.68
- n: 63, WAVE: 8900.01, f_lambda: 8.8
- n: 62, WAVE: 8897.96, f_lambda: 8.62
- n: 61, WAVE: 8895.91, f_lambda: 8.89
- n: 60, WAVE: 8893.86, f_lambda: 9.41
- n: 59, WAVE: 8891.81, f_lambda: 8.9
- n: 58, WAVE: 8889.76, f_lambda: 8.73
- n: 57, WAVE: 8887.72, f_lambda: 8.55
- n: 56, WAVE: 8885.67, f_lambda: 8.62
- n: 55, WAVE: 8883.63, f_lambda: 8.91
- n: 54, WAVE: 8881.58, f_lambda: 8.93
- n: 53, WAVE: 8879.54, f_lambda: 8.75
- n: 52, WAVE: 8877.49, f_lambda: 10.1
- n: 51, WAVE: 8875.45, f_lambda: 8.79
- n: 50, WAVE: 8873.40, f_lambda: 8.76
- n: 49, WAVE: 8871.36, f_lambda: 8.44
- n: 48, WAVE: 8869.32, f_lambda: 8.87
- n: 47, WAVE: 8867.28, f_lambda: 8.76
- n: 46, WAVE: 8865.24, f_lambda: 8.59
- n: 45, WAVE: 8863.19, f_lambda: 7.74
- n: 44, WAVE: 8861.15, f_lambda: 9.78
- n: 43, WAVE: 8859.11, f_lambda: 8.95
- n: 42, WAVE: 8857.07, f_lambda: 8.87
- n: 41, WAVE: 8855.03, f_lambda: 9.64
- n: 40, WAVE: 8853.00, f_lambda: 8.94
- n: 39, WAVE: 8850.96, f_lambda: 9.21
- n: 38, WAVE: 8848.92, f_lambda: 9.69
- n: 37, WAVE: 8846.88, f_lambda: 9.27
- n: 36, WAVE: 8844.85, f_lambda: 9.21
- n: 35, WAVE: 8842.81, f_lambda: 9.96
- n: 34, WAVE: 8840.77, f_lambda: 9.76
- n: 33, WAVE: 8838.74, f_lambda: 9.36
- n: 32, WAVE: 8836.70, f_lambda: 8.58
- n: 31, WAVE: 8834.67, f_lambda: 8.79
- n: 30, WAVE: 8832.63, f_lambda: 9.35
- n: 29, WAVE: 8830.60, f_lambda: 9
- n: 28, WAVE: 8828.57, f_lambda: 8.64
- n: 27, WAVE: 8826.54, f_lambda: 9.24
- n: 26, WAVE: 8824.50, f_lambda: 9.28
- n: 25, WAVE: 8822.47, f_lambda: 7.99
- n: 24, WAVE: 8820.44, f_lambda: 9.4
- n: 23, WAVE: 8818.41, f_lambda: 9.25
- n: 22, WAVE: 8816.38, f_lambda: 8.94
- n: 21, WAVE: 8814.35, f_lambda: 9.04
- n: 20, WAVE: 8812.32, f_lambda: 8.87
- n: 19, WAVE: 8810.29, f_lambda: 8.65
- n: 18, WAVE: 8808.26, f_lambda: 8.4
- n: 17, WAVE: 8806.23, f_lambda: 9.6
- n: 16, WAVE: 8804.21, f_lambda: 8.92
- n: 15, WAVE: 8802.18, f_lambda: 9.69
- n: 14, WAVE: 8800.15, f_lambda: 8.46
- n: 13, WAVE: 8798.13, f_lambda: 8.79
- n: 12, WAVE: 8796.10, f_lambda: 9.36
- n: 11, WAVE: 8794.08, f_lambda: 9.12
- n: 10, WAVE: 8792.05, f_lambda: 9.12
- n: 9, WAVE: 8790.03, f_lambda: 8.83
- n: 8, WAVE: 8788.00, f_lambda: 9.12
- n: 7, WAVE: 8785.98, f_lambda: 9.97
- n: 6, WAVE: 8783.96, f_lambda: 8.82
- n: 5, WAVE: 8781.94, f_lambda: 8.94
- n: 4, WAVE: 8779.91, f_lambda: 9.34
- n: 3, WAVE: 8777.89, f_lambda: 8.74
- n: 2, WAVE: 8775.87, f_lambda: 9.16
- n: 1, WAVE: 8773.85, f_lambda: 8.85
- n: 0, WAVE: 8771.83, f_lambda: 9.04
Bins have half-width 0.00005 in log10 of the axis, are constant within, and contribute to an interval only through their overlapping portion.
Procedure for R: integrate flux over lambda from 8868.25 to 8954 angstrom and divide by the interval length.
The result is 8.8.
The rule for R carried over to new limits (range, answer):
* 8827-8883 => 9.06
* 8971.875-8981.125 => 8.97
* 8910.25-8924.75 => 8.84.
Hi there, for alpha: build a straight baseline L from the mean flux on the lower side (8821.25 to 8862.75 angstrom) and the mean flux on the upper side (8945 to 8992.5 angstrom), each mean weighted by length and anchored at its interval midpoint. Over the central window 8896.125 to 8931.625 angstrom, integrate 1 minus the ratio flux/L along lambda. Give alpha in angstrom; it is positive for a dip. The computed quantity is 1.07 angstrom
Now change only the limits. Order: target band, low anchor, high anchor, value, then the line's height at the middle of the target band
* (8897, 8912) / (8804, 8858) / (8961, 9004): 0.53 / 9.01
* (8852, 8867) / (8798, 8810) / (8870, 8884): 0.06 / 8.96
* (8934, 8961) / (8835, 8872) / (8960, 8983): 0.38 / 8.94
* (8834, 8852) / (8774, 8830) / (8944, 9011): -0.65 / 9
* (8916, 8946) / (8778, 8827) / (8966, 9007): 0.84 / 8.97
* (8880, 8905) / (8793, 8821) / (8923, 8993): 0.30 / 8.9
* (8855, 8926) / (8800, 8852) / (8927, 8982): 1.06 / 8.96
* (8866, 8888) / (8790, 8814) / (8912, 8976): 0.08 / 8.9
